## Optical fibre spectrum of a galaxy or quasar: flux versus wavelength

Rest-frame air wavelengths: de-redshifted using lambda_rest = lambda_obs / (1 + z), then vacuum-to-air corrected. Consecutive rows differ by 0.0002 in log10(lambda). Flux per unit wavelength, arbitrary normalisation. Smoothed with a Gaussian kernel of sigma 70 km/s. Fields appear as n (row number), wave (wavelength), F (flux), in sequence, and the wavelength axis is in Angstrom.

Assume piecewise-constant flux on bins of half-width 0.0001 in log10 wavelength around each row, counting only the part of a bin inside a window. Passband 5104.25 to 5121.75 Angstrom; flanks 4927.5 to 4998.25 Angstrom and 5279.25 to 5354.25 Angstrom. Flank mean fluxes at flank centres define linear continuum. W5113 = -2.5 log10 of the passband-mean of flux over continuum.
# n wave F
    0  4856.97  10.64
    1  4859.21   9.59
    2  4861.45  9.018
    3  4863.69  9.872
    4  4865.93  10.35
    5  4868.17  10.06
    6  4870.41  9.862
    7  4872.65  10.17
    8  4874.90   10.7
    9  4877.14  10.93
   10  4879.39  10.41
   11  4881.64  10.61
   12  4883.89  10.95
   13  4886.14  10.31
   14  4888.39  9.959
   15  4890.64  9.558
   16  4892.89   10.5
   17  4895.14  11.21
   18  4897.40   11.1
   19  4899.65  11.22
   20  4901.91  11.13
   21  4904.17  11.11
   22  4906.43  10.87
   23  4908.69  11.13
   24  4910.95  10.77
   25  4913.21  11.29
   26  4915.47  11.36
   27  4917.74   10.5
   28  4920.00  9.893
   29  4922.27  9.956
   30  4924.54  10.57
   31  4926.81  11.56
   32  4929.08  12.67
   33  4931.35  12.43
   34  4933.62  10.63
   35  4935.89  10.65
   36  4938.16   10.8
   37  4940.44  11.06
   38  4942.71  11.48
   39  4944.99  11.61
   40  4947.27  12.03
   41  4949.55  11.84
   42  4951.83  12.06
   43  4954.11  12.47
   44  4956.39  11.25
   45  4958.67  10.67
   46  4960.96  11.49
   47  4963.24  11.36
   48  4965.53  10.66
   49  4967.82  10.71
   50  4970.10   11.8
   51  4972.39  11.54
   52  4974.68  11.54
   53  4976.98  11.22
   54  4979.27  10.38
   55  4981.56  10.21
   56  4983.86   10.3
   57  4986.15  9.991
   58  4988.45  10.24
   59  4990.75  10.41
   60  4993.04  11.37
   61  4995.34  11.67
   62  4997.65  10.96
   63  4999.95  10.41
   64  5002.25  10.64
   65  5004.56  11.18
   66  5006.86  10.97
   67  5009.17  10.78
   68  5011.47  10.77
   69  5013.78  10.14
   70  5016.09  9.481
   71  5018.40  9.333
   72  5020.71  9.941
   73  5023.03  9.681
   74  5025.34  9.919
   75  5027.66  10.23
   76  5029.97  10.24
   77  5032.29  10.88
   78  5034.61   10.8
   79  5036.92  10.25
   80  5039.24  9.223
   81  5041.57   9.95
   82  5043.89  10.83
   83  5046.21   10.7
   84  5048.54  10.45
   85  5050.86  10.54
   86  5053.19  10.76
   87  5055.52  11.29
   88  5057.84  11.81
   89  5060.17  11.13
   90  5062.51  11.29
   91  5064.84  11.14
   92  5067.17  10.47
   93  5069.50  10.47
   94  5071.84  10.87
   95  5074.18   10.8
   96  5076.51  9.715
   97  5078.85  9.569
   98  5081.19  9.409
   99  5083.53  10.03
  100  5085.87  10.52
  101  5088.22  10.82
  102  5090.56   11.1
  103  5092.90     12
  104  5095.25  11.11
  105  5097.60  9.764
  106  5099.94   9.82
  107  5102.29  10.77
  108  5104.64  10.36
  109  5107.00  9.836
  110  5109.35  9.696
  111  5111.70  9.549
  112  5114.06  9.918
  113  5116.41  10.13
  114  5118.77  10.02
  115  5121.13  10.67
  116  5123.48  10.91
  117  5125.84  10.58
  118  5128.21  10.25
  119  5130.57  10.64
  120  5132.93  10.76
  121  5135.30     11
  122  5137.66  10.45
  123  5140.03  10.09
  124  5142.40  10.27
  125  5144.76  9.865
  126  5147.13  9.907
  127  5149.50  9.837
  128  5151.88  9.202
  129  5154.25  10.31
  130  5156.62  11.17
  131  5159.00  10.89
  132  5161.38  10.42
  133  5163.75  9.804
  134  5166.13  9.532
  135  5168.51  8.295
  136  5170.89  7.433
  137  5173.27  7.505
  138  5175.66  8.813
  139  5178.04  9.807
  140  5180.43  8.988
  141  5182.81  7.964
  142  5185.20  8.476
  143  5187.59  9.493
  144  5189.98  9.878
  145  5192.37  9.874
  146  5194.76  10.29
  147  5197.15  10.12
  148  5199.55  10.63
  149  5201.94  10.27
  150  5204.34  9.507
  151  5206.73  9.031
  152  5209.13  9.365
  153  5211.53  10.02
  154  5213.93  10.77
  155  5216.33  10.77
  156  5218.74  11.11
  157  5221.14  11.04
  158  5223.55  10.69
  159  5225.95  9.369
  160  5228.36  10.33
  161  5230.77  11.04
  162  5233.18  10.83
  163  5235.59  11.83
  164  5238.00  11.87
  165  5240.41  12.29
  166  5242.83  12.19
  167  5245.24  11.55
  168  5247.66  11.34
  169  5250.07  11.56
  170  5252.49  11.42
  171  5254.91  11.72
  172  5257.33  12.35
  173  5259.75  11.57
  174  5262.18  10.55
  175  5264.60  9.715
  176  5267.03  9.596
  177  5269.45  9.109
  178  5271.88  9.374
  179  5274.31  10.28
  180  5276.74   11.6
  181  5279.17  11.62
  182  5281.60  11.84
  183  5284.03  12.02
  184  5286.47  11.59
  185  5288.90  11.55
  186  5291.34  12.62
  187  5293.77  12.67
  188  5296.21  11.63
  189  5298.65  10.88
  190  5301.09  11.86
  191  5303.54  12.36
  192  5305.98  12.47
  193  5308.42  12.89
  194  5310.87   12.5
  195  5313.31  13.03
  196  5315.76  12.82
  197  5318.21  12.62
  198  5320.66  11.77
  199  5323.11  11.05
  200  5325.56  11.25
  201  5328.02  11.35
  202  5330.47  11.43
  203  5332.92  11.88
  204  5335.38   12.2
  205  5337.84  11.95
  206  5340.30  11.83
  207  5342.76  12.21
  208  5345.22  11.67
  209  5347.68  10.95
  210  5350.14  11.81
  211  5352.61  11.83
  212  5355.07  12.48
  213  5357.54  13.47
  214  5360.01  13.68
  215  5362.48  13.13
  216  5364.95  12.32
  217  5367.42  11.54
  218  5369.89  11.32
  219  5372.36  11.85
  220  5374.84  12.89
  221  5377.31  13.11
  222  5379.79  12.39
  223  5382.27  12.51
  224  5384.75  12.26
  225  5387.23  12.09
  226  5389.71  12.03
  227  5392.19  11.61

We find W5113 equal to 0.156 mag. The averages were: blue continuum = 11.2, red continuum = 11.9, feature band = 9.98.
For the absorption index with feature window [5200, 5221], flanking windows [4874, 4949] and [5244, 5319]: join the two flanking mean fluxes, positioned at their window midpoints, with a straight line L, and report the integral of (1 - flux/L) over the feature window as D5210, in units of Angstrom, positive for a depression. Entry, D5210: 2.3 Angstrom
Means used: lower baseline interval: 10.9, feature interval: 10.2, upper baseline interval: 11.6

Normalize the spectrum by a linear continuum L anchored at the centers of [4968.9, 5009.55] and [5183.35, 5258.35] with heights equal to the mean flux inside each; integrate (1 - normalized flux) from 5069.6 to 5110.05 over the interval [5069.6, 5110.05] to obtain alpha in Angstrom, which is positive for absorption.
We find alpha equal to 1.5 Angstrom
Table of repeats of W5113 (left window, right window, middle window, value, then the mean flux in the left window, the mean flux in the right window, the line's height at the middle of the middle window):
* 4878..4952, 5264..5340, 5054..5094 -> 0.051 mag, 11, 11.6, 11.2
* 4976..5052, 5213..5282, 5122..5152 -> 0.041 mag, 10.4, 11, 10.7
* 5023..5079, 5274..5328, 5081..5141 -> 0.049 mag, 10.6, 12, 10.9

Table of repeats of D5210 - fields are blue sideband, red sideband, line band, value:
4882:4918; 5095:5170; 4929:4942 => -0.7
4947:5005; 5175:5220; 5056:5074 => -0.8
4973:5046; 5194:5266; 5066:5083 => 0.6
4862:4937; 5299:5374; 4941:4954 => -1.1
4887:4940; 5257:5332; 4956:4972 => -0.2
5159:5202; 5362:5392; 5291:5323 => -3.0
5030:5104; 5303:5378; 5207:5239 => 2.4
